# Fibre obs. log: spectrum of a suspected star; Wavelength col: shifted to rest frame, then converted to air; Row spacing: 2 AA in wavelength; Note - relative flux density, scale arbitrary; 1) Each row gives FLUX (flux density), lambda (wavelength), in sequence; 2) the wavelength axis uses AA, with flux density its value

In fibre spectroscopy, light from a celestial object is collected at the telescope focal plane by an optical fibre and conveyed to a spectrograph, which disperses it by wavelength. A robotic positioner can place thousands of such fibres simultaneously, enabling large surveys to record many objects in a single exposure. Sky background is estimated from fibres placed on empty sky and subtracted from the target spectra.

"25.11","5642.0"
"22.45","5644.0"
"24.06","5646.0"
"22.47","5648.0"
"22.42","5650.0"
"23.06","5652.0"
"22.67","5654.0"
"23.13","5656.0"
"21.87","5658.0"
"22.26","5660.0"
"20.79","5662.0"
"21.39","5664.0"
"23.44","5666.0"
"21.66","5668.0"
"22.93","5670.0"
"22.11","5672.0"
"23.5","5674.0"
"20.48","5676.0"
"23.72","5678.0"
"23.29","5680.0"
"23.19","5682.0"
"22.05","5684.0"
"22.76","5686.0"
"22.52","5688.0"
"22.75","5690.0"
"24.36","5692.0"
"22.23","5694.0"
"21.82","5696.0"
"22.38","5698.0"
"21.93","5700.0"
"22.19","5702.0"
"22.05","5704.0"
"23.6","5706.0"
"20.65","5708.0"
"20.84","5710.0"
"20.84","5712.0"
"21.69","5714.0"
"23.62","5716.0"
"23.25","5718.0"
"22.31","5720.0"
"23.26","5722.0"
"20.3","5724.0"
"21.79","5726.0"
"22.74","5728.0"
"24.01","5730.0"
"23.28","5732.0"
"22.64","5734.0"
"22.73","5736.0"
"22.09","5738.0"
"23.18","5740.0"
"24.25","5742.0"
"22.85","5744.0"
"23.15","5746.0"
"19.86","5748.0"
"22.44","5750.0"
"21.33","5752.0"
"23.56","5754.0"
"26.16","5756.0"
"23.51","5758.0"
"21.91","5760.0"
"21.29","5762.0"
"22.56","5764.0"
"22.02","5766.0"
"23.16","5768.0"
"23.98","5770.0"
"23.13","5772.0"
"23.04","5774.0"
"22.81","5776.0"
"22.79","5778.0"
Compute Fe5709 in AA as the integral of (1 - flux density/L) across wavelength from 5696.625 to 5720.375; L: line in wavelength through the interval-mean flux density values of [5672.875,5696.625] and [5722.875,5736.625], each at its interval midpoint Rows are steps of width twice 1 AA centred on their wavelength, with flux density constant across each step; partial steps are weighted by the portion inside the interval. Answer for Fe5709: 0.53 AA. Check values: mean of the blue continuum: 22.7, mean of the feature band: 22.1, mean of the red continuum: 22.5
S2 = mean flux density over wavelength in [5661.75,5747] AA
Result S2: 22.5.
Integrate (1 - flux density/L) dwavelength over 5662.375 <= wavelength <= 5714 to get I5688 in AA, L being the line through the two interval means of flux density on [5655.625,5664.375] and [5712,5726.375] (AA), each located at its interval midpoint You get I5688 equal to -0.7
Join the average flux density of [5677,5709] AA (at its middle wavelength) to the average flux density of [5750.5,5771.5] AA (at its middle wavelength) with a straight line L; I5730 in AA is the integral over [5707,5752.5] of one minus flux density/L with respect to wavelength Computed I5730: 0.92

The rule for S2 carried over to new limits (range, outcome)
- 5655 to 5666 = 22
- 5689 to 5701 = 22.6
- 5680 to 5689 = 22.7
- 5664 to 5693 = 22.7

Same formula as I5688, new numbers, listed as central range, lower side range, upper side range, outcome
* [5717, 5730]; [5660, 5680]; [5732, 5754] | 0.0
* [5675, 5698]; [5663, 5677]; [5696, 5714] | -0.6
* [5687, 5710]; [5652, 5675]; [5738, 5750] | 0.1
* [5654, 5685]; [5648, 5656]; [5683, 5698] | 0.4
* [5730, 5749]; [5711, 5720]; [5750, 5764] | -0.1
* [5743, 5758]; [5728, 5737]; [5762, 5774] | 0.1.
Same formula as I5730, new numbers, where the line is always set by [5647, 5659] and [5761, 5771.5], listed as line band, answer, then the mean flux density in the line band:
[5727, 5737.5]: -0.2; 23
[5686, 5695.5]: -0.1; 22.9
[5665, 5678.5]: 0.1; 22.5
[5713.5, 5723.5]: -0.1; 22.8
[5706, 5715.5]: 0.5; 21.4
